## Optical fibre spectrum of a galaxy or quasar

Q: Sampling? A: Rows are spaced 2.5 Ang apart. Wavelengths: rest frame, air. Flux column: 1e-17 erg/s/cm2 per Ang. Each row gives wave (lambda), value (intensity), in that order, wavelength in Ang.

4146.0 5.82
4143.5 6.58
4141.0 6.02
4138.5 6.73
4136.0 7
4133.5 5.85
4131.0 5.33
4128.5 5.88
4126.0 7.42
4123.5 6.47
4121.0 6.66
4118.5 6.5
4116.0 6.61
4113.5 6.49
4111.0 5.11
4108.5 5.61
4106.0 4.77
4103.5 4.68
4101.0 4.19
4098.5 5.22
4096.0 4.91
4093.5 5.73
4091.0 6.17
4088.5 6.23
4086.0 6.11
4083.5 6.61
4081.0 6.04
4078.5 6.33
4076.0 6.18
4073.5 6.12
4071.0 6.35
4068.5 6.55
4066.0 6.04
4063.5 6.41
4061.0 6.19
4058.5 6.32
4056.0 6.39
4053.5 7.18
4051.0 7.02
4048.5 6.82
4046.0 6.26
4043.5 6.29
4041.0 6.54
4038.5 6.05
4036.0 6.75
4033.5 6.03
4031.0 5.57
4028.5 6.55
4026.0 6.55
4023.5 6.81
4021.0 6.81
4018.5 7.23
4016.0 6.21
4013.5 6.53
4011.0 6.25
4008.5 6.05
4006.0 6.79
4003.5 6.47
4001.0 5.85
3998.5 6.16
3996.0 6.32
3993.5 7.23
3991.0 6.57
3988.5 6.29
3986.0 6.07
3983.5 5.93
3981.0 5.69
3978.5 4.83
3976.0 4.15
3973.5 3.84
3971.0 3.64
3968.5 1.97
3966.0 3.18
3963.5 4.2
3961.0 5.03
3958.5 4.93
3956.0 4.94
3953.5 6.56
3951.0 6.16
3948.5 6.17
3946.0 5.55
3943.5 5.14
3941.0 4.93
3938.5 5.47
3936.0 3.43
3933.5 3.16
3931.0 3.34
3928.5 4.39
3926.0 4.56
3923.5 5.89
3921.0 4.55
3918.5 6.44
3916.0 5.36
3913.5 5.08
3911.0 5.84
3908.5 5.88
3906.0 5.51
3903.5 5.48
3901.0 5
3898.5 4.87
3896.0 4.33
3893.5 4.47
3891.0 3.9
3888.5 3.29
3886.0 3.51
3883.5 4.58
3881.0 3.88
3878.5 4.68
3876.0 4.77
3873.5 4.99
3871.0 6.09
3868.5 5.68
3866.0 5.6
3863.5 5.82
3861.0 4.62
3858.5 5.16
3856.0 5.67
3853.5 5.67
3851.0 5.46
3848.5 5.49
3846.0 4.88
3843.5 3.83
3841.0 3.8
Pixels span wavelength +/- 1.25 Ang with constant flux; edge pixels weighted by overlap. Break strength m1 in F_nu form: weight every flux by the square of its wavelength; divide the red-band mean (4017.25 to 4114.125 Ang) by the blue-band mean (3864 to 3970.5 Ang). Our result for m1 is 1.37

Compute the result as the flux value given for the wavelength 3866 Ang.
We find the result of 5.6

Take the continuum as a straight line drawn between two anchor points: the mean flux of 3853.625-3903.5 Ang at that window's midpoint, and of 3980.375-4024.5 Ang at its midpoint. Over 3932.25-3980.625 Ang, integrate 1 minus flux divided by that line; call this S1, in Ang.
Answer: 9.9 Ang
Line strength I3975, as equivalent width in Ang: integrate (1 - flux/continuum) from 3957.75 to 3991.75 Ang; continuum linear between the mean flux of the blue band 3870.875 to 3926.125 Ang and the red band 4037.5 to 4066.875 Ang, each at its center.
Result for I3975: 5.9 Ang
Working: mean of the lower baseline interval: 4.89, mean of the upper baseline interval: 6.47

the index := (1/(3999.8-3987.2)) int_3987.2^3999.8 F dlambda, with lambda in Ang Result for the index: 6.51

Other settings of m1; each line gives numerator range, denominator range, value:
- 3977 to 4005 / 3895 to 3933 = 1.26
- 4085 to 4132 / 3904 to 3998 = 1.23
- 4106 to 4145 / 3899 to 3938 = 1.40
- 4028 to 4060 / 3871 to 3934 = 1.45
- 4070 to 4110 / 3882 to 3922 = 1.28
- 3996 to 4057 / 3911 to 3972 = 1.41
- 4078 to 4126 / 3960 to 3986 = 1.44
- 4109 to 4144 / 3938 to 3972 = 1.42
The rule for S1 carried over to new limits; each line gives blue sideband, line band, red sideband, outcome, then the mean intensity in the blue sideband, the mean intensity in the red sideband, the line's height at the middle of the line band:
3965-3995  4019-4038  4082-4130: -4.08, 4.98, 5.86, 5.32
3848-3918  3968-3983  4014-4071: 4.24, 5.03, 6.48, 5.87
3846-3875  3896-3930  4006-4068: 2.96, 5.45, 6.46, 5.75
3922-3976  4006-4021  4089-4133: -4.33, 4.58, 5.76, 5.05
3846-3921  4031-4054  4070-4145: -3.01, 5.06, 5.99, 5.72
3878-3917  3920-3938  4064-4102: 2.52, 4.73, 5.94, 4.93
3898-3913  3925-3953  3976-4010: 4.41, 5.44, 6.1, 5.69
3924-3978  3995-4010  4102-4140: -3.83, 4.54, 6.06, 5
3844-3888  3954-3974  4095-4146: 4.84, 5.04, 5.9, 5.37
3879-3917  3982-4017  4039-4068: -2.74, 4.73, 6.49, 5.88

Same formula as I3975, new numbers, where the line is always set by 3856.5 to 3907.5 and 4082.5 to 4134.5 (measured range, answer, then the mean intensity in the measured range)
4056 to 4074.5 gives -2.1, 6.29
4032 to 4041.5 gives -1.4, 6.31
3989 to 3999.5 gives -2.4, 6.56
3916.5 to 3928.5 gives -0.6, 5.26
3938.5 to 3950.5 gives -0.9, 5.49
